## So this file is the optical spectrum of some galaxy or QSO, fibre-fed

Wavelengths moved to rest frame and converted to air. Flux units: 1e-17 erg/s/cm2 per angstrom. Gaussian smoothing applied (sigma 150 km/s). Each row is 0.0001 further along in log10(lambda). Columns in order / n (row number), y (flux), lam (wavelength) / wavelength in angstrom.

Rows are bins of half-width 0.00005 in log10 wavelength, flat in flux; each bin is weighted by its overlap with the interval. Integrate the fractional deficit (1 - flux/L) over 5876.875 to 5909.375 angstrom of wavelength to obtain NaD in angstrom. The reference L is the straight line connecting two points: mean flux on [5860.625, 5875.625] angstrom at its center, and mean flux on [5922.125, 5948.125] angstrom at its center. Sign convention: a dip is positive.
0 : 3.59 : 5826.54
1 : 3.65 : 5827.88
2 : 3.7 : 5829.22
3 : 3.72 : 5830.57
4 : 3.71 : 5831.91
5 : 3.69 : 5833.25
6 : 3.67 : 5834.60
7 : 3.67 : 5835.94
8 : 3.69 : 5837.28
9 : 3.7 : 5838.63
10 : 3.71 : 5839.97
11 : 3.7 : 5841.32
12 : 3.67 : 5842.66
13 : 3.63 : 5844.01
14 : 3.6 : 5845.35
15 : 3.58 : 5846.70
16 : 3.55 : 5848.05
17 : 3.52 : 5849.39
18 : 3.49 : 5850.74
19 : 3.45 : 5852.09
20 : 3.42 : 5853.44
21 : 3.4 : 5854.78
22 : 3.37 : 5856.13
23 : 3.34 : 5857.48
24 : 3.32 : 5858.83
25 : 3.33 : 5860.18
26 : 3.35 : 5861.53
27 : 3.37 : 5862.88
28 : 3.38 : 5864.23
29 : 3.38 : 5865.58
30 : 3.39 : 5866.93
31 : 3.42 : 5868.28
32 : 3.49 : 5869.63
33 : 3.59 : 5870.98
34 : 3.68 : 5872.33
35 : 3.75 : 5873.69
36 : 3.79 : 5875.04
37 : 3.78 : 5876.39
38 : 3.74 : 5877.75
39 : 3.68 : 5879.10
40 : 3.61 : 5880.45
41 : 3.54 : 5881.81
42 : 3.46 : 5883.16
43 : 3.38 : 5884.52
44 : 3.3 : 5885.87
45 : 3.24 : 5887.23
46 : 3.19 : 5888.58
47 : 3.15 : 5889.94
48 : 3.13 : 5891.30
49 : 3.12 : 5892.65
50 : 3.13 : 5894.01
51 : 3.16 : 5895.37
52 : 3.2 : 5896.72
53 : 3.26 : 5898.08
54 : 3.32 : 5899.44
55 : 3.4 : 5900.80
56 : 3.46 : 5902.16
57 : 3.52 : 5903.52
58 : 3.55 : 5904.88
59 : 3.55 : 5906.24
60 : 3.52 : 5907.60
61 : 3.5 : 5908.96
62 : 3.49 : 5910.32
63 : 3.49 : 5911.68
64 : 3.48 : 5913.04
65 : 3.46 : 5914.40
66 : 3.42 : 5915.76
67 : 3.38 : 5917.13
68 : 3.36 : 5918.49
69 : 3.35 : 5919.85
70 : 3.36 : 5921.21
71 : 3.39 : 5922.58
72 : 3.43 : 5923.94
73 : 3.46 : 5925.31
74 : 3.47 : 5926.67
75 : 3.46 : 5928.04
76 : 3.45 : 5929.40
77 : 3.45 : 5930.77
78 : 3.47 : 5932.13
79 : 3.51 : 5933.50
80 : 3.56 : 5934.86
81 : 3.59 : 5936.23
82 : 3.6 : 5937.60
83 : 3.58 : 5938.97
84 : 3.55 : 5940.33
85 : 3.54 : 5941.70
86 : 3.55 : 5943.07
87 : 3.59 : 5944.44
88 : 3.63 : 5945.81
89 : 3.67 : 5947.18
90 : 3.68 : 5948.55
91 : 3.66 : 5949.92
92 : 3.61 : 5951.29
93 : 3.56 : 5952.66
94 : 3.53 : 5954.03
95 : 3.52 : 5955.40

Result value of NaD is 1.2 angstrom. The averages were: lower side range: 3.5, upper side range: 3.53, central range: 3.38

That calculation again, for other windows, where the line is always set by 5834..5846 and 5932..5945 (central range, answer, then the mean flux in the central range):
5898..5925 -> 1.13 angstrom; 3.44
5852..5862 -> 0.78 angstrom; 3.37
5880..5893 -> 1.10 angstrom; 3.31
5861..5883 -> 0.47 angstrom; 3.56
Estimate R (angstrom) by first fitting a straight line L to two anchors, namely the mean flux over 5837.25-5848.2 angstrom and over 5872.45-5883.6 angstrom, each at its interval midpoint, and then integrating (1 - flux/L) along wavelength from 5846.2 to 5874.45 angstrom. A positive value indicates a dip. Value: 1.58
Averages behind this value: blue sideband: 3.65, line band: 3.46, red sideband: 3.67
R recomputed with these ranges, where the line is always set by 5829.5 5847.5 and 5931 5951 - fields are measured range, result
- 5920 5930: 0.5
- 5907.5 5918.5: 0.5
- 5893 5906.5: 1.0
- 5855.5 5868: 1.0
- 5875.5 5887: 0.3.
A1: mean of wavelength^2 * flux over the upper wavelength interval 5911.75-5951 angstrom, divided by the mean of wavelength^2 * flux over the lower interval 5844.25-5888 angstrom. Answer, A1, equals 1.03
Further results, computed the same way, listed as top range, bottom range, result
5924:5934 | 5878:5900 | 1.06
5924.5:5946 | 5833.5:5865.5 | 1.03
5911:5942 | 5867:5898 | 1.03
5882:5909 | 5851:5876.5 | 0.97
